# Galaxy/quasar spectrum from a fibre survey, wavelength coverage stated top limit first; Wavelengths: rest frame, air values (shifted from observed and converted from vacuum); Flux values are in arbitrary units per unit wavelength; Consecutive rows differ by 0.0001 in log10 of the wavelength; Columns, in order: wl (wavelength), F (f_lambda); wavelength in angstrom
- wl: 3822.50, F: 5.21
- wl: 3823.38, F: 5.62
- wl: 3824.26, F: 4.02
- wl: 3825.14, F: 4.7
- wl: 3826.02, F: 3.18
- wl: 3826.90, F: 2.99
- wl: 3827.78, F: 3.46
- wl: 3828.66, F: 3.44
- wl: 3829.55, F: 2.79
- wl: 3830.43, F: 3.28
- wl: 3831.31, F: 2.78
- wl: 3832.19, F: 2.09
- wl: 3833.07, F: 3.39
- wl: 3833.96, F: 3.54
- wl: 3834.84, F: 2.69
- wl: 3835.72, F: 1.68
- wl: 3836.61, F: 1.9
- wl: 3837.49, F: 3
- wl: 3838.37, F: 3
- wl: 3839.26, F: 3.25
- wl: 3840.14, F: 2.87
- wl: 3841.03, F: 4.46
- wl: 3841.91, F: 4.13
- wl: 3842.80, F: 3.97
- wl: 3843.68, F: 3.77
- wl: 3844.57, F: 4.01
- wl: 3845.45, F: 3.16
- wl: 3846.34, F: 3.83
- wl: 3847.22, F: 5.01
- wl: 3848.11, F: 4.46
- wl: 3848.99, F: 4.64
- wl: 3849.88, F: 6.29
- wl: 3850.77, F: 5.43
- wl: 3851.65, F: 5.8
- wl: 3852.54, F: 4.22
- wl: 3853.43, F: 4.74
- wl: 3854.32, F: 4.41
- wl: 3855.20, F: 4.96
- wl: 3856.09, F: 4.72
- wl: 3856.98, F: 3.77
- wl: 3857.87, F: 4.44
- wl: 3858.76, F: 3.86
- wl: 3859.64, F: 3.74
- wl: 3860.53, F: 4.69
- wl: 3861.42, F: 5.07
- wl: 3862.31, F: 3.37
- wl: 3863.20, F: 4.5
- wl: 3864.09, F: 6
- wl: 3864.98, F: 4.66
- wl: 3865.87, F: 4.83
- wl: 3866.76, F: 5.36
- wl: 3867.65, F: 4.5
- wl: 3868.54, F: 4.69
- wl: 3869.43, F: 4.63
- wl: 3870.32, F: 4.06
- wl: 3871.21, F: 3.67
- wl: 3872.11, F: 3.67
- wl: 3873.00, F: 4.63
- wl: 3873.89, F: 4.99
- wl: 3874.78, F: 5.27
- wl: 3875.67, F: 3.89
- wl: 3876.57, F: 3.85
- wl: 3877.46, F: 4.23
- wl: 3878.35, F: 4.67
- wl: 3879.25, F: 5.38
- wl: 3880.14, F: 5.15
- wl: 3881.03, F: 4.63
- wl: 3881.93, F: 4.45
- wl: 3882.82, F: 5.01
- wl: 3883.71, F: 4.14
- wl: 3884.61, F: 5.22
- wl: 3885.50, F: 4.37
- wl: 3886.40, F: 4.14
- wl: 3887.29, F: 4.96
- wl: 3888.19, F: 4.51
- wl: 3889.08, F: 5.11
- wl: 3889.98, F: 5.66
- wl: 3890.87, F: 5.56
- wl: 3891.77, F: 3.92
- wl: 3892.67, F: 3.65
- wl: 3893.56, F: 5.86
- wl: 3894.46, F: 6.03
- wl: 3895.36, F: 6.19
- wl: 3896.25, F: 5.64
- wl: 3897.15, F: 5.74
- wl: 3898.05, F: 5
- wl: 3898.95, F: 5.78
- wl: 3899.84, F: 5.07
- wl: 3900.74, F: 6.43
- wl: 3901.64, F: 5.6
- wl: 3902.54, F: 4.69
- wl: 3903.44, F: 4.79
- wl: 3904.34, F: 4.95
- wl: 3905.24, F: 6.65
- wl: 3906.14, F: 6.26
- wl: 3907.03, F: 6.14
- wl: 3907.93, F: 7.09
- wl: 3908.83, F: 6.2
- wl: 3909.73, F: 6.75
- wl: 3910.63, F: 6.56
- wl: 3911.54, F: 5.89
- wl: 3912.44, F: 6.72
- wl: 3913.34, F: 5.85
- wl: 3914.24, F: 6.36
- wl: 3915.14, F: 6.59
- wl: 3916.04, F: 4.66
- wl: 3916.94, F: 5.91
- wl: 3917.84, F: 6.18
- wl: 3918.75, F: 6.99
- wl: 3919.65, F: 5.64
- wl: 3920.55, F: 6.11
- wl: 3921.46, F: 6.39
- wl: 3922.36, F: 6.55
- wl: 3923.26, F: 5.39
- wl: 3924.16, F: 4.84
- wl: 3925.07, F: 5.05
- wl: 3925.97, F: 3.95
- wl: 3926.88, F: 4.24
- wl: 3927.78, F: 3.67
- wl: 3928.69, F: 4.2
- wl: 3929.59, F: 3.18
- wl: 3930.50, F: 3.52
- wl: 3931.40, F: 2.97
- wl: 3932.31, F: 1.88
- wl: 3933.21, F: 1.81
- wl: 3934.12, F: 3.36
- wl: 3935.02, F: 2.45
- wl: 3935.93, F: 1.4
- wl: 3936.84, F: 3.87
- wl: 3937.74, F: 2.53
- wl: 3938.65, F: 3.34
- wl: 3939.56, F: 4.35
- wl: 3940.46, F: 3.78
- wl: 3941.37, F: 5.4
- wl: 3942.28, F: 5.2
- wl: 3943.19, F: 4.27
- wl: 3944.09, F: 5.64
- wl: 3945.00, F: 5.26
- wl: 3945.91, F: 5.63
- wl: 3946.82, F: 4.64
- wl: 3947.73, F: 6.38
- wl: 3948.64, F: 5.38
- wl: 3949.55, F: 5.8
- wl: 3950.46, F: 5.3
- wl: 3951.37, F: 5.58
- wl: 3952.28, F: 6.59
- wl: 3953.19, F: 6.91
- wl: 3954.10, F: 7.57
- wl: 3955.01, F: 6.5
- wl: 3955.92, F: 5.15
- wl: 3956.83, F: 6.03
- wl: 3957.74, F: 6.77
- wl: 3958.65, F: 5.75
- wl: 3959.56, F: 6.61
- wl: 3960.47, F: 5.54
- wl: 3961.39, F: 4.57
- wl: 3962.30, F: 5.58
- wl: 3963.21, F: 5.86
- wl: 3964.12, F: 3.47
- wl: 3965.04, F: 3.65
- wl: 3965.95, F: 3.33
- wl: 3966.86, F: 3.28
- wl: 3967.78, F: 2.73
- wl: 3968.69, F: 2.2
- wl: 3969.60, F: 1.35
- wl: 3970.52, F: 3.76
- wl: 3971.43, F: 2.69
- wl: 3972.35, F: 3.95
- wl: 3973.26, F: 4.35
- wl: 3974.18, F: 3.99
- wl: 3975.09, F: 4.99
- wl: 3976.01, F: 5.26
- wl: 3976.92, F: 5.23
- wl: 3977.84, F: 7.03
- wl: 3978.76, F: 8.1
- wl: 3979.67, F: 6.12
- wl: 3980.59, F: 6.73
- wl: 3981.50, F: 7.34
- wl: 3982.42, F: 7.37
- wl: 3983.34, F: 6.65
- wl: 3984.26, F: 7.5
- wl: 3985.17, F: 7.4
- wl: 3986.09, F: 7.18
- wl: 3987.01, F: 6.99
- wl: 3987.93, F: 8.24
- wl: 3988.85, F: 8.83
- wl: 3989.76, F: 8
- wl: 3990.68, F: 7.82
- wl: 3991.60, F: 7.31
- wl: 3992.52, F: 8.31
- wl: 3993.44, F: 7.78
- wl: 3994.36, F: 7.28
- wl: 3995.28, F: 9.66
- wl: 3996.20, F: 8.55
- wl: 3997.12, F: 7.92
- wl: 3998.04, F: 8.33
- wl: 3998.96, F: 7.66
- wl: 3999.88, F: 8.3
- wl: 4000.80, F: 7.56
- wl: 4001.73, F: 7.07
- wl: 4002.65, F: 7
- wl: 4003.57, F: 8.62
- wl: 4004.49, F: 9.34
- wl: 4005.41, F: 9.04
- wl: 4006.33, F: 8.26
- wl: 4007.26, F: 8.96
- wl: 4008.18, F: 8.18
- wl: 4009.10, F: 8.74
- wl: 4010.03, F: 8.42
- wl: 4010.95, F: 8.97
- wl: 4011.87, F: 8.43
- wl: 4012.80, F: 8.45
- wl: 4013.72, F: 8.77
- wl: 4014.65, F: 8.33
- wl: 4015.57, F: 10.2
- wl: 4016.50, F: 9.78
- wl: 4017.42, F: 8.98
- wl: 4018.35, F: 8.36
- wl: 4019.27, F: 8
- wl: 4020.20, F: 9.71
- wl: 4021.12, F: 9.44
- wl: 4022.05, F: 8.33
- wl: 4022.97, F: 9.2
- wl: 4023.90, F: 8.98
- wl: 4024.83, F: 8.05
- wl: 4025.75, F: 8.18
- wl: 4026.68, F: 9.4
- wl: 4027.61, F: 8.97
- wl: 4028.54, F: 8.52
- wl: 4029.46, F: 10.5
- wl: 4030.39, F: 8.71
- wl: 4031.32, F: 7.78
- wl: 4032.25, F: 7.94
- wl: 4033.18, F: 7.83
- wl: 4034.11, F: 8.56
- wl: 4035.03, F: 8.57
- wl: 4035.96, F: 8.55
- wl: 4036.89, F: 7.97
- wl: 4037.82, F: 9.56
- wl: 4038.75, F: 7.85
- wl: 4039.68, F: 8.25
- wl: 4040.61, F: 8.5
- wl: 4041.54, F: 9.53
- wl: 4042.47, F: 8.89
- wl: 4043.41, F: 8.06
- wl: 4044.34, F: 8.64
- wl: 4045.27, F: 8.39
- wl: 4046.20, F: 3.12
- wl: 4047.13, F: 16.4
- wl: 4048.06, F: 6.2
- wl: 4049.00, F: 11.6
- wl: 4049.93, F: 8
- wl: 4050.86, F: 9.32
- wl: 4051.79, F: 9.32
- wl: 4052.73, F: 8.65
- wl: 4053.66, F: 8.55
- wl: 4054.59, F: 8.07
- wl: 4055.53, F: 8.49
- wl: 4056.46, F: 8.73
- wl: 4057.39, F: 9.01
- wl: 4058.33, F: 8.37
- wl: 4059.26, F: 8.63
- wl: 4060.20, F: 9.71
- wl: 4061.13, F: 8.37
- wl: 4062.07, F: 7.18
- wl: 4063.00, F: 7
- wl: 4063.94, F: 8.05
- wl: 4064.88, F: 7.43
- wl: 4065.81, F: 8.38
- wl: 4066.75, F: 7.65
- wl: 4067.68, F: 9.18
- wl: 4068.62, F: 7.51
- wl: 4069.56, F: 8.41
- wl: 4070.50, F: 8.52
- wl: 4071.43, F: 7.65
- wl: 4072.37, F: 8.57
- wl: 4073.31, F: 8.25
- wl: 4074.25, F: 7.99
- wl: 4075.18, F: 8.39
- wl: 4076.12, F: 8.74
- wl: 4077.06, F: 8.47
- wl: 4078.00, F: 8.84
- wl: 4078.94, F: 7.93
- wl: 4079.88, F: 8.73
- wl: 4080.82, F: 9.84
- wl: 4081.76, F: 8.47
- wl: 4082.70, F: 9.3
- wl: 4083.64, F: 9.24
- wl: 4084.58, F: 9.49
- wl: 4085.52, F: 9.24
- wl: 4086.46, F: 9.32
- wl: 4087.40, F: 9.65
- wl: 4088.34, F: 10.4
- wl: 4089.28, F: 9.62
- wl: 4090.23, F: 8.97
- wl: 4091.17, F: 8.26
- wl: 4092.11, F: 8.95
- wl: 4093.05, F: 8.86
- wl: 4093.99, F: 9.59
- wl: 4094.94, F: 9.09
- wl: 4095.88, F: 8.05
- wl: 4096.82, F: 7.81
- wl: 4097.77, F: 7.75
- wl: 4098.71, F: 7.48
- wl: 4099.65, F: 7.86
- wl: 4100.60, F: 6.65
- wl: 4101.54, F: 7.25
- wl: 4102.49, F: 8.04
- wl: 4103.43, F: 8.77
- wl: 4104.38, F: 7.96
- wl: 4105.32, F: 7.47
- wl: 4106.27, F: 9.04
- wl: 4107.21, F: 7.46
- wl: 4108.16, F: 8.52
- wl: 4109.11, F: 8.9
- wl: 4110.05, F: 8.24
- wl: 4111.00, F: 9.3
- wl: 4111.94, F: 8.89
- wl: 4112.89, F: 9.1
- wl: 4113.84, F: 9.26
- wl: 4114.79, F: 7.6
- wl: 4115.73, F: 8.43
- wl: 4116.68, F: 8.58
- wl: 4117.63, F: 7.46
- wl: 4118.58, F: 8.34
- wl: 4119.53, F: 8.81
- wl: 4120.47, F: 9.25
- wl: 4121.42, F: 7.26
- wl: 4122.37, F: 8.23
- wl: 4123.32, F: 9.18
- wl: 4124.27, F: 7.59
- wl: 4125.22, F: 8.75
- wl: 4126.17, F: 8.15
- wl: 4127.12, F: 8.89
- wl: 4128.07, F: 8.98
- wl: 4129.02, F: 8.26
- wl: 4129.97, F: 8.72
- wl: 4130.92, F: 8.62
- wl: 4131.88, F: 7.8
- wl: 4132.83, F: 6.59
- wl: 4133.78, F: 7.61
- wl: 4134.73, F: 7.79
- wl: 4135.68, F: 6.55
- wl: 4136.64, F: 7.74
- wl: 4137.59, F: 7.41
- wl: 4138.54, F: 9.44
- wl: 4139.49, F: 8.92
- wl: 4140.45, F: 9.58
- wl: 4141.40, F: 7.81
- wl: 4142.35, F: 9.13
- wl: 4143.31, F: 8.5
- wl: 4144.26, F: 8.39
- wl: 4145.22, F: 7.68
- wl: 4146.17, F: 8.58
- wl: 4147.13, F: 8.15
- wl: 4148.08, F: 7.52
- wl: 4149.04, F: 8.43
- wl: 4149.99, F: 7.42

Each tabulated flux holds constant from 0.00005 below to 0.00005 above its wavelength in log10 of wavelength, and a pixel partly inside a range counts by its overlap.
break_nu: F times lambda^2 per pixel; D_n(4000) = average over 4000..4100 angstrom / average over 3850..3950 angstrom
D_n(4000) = 1.9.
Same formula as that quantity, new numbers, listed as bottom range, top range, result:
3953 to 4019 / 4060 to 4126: 1.30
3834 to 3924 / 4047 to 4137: 1.92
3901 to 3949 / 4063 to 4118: 1.86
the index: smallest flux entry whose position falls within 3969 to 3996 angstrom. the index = 1.35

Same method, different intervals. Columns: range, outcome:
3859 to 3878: 3.37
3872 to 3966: 1.4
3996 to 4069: 3.12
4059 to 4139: 6.55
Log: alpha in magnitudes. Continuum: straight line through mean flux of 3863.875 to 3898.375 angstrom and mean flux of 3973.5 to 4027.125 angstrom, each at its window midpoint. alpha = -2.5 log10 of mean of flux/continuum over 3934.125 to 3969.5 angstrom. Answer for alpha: 0.360 mag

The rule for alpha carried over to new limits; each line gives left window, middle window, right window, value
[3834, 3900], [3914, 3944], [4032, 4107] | 0.273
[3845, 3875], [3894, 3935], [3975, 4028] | 0.114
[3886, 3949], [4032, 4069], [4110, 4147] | -0.194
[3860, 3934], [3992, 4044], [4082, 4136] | -0.221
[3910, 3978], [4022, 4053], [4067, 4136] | -0.244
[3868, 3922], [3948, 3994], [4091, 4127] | 0.104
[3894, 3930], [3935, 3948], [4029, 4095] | 0.406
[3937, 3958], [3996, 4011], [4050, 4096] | -0.206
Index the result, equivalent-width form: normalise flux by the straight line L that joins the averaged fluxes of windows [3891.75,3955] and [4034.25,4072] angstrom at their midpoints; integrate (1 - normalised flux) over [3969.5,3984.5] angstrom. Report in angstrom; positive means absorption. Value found 2.4 angstrom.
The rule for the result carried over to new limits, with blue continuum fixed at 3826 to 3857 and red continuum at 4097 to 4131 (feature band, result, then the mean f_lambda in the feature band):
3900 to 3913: -3.16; 6.02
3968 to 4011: -4.96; 6.99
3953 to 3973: 3.81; 4.66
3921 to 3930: 0.70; 4.75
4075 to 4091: -2.69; 9.09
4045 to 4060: -3.20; 8.83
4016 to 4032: -4.86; 8.86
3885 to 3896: -1.03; 5.01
